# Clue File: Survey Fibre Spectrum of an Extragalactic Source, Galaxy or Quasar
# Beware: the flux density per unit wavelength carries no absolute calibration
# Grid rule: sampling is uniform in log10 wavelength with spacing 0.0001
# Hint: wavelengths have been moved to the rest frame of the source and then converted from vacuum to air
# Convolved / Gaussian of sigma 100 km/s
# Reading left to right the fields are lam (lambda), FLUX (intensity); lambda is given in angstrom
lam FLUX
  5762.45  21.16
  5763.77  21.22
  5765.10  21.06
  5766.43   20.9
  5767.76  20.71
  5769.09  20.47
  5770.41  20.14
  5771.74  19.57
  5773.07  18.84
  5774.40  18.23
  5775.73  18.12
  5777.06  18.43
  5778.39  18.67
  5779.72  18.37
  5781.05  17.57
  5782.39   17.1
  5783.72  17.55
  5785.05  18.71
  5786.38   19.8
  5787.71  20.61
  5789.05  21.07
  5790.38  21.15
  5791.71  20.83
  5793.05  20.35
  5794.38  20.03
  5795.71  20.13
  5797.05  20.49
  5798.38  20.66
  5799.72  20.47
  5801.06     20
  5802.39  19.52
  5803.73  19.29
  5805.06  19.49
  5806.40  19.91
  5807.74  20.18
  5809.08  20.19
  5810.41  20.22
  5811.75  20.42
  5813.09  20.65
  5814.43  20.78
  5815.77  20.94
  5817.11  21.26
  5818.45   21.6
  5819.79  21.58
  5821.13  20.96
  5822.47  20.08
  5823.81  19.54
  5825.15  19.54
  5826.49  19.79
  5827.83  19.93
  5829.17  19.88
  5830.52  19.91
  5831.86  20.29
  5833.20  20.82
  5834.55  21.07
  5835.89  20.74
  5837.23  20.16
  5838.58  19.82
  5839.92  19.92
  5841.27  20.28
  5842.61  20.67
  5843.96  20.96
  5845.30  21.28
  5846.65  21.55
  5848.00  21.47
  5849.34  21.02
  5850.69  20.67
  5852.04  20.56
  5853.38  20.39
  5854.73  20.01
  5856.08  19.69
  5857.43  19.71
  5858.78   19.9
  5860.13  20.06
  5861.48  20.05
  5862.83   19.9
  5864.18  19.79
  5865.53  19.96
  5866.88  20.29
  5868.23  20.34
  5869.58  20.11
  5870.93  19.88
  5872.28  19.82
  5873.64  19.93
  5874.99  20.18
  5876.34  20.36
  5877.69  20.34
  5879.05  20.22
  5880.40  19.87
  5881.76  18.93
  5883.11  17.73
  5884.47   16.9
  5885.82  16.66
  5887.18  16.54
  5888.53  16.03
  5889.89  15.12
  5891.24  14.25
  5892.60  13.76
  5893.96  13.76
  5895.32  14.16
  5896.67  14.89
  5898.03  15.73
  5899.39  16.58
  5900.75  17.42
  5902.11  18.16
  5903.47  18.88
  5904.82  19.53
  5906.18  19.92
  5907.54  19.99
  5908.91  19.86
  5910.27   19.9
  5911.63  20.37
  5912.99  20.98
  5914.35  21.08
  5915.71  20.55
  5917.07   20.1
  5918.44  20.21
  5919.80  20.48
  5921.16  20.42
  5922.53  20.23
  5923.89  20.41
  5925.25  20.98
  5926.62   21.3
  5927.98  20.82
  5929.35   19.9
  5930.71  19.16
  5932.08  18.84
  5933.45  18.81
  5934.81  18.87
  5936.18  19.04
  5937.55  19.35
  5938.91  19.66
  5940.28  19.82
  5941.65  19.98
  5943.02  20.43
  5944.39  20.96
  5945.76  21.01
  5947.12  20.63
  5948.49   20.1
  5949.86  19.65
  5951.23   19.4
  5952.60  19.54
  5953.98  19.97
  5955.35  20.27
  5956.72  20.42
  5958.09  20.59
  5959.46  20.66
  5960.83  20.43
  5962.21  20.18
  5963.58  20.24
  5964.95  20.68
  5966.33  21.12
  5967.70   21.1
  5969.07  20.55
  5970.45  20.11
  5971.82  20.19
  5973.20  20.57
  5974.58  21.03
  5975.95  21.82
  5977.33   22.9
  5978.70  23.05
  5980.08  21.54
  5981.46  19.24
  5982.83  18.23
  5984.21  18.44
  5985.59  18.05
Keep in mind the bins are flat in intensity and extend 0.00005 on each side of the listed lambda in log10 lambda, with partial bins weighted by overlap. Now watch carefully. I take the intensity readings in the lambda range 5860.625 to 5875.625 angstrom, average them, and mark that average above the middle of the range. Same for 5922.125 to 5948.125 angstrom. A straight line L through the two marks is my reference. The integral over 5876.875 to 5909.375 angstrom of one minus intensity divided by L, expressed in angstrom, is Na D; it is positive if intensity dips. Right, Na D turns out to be 4.42 angstrom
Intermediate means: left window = 20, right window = 20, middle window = 17.3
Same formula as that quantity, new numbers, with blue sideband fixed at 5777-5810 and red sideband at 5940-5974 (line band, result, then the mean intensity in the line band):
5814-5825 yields -0.57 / 20.8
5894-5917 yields 1.83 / 18.5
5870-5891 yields 1.60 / 18.5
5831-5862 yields -0.94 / 20.5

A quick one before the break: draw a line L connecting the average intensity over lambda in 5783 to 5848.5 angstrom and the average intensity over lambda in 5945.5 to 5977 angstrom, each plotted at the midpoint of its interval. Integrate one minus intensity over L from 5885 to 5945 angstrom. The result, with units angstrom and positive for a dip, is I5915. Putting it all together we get 5.0 angstrom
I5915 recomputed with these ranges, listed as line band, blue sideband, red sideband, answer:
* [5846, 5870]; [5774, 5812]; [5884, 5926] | -1.9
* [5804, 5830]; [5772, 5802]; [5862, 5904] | -1.9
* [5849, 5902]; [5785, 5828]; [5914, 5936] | 4.5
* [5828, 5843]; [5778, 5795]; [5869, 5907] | -1.4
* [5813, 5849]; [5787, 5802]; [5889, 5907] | -2.9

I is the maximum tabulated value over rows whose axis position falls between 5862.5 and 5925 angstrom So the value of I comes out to 21.08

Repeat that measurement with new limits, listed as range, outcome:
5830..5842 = 21.07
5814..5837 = 21.6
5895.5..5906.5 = 19.92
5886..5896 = 16.54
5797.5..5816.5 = 20.94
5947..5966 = 20.68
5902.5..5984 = 23.05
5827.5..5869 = 21.55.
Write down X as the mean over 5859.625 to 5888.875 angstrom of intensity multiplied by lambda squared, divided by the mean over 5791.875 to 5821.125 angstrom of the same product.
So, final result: 1.0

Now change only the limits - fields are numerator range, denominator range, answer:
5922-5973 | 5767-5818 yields 1.07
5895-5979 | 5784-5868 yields 1.02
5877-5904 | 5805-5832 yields 0.84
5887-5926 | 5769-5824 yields 0.96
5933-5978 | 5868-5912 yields 1.15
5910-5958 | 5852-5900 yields 1.12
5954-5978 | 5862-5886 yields 1.09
